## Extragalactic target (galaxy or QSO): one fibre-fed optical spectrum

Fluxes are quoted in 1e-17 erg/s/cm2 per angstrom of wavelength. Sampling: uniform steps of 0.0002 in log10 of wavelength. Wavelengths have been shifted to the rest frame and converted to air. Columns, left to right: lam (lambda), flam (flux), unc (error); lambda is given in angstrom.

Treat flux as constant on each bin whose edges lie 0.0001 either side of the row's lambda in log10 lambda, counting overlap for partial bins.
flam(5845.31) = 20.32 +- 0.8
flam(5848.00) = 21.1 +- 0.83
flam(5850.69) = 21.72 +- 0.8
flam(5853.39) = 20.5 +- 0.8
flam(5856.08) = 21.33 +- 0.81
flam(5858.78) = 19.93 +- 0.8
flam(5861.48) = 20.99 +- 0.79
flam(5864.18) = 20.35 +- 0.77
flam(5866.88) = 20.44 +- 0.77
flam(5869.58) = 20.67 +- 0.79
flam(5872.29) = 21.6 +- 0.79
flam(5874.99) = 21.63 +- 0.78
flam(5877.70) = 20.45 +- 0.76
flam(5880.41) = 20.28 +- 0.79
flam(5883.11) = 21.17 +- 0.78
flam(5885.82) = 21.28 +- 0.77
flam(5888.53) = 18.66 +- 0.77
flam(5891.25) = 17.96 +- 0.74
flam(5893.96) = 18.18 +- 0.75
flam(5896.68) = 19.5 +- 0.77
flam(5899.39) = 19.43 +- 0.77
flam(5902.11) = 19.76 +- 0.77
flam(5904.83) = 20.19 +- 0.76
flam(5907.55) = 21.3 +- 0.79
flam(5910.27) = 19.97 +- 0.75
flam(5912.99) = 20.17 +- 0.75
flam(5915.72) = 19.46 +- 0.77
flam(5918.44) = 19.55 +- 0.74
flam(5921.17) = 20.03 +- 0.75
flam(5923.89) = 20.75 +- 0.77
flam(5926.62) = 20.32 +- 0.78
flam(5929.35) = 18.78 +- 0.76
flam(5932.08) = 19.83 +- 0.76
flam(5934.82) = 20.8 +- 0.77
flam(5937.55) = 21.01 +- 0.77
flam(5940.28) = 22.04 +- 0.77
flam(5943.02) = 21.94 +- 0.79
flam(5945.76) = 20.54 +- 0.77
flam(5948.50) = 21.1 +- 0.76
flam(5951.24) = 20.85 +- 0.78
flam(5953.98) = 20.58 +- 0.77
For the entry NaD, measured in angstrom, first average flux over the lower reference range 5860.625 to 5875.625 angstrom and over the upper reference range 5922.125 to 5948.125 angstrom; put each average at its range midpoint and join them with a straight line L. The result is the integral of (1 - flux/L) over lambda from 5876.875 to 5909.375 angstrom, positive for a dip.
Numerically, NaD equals 1.5 angstrom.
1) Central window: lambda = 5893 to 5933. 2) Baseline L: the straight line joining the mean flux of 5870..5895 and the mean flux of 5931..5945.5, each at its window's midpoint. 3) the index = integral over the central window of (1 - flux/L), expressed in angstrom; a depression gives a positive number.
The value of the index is 1.6 angstrom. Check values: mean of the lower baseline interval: 20.2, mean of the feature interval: 19.8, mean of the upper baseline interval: 21.1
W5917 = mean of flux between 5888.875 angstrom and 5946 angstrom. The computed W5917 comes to 20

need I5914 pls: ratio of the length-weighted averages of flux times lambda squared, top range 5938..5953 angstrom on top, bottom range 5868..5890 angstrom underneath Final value 1.05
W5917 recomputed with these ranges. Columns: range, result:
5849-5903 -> 20.3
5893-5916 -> 19.8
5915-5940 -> 20.2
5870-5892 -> 20.5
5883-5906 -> 19.5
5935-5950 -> 21.3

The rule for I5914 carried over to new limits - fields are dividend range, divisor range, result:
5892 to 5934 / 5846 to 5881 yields 0.97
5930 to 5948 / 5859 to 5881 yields 1.03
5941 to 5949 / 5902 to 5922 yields 1.07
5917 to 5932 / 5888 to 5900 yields 1.07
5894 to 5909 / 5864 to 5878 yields 0.96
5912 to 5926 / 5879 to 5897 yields 1.03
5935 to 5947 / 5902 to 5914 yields 1.06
